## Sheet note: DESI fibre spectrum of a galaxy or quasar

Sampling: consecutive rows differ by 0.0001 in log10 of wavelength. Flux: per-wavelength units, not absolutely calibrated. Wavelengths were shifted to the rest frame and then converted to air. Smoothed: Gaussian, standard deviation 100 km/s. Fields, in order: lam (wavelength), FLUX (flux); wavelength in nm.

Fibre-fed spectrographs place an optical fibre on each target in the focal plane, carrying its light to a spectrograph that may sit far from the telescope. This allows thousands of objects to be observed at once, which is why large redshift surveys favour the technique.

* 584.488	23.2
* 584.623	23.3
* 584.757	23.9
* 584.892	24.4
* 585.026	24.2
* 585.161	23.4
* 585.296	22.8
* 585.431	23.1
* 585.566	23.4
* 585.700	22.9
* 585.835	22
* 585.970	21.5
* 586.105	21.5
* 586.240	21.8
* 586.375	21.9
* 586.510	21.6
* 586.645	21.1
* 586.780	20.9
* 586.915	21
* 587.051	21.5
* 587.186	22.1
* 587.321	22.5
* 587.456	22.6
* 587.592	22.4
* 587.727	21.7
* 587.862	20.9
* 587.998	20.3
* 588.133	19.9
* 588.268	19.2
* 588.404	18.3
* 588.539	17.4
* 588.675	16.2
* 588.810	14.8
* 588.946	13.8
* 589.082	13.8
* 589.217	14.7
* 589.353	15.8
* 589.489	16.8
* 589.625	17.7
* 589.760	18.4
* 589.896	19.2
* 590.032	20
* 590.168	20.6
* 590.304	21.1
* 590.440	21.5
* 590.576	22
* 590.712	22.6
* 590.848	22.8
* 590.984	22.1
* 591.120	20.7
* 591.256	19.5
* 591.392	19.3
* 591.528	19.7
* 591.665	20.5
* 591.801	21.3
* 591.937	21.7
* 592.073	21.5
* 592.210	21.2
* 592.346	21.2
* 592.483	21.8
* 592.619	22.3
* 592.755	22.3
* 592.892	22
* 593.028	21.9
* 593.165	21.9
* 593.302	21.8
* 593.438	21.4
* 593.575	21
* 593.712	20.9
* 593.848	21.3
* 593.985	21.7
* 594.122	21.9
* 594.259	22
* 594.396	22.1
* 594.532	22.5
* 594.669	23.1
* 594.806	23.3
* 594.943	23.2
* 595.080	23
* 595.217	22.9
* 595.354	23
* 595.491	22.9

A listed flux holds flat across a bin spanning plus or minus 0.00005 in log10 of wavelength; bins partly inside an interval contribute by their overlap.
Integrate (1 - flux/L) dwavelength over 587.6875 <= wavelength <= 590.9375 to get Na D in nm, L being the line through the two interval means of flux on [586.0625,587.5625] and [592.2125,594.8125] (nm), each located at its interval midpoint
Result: 0.45 nm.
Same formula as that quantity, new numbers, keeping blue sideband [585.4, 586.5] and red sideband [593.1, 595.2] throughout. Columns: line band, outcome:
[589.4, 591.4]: 0.17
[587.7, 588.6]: 0.10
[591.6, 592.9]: 0.03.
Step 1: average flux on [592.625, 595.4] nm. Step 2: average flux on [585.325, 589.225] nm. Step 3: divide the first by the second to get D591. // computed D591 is 1.1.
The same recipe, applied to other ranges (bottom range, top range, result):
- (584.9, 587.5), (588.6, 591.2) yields 0.84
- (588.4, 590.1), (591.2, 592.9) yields 1.27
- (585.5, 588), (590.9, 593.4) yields 0.98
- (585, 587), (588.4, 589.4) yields 0.70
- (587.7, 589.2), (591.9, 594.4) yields 1.23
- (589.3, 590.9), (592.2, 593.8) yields 1.09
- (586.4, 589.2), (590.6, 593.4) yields 1.10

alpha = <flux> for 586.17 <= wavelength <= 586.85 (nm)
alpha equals 21.5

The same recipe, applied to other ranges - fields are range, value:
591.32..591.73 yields 19.8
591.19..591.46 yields 19.4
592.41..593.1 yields 22.1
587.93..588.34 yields 19.8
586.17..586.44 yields 21.8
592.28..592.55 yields 21.5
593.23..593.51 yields 21.6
